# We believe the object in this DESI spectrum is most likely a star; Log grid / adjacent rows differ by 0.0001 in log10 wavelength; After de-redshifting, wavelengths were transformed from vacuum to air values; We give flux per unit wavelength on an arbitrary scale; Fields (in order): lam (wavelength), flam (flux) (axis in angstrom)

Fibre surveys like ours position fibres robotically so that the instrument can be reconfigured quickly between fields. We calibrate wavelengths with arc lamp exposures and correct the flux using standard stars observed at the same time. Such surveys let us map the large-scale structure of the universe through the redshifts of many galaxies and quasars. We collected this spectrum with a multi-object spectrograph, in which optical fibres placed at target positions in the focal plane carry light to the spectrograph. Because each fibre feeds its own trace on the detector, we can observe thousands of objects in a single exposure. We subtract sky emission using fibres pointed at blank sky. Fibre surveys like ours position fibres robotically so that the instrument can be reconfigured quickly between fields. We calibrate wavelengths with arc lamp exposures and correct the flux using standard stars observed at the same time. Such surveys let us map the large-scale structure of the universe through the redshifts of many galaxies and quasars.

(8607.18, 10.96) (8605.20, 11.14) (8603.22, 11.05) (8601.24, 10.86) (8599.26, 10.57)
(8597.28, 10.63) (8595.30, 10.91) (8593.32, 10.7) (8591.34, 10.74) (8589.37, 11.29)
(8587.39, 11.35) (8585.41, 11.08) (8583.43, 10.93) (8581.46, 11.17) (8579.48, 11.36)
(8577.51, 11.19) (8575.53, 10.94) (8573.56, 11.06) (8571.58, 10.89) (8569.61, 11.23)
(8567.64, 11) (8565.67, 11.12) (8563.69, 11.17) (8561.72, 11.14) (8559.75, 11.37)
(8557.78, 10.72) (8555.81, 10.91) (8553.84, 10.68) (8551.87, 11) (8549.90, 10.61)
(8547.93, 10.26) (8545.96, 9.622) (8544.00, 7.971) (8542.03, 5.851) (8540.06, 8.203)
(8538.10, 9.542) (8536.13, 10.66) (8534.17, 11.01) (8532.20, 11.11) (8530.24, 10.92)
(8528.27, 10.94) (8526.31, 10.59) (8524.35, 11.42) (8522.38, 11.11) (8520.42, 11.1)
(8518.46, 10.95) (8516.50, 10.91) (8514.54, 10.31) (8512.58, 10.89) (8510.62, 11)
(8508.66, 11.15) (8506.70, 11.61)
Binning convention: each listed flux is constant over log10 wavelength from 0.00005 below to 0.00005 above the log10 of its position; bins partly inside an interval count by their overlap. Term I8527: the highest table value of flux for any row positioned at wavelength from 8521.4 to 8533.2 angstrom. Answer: 11.42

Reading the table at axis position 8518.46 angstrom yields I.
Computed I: 10.95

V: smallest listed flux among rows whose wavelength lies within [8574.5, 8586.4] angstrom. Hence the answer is 10.93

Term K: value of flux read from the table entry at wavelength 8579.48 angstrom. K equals 11.36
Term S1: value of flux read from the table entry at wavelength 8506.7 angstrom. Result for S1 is 11.61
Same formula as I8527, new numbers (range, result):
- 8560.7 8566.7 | 11.17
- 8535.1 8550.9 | 10.66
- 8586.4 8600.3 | 11.35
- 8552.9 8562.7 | 11.37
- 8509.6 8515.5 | 11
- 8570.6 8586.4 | 11.36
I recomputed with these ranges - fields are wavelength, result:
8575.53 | 10.94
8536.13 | 10.66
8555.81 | 10.91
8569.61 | 11.23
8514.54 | 10.31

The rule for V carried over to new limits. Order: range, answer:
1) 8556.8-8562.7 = 10.72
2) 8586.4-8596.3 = 10.7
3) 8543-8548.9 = 7.971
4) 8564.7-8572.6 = 10.89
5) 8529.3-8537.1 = 10.66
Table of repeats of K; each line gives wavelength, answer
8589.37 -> 11.29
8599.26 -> 10.57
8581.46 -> 11.17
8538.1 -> 9.542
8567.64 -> 11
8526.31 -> 10.59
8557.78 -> 10.72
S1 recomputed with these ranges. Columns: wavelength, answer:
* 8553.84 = 10.68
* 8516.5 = 10.91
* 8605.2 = 11.14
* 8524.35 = 11.42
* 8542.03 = 5.851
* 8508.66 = 11.15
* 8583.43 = 10.93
